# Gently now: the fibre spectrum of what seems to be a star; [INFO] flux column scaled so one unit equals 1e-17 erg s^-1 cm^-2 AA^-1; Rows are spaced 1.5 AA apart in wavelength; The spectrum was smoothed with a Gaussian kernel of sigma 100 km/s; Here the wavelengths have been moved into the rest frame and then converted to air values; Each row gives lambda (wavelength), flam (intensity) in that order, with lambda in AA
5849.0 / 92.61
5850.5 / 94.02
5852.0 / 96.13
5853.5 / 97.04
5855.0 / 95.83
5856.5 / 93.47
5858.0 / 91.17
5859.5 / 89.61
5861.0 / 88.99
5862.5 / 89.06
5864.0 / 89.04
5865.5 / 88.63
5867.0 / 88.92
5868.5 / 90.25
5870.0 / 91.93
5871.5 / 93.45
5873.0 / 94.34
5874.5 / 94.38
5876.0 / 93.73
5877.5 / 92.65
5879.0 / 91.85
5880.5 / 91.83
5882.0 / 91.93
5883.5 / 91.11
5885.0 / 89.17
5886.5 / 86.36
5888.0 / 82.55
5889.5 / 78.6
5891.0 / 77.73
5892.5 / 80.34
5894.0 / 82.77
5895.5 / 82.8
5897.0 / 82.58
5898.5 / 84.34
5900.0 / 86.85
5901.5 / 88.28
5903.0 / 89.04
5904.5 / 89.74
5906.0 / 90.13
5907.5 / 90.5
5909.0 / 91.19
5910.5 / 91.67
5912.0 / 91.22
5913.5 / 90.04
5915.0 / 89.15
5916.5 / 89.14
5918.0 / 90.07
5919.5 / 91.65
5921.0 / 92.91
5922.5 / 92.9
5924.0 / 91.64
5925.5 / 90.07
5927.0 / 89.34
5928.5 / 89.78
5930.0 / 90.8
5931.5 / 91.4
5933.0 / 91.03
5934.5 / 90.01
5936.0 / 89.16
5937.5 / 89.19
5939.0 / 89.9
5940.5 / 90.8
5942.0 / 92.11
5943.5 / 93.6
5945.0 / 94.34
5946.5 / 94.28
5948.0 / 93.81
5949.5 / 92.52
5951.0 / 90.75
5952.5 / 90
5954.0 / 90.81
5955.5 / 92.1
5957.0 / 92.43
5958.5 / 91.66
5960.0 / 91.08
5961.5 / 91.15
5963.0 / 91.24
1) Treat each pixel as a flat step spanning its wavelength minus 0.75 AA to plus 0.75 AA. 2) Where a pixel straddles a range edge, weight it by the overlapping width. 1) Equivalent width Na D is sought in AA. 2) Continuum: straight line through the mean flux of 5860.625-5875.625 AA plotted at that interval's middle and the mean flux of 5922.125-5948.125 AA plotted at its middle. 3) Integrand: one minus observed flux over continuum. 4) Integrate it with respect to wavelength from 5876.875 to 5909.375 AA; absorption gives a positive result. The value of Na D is 1.5 AA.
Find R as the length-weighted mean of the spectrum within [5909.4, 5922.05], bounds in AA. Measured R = 90.8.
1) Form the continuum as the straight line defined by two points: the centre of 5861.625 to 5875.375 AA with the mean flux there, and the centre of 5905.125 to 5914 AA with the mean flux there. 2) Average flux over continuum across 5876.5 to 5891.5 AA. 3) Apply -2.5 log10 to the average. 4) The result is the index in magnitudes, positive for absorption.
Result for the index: 0.04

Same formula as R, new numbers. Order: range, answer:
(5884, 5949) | 88.9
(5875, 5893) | 87.5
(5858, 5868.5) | 89.3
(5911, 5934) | 90.7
